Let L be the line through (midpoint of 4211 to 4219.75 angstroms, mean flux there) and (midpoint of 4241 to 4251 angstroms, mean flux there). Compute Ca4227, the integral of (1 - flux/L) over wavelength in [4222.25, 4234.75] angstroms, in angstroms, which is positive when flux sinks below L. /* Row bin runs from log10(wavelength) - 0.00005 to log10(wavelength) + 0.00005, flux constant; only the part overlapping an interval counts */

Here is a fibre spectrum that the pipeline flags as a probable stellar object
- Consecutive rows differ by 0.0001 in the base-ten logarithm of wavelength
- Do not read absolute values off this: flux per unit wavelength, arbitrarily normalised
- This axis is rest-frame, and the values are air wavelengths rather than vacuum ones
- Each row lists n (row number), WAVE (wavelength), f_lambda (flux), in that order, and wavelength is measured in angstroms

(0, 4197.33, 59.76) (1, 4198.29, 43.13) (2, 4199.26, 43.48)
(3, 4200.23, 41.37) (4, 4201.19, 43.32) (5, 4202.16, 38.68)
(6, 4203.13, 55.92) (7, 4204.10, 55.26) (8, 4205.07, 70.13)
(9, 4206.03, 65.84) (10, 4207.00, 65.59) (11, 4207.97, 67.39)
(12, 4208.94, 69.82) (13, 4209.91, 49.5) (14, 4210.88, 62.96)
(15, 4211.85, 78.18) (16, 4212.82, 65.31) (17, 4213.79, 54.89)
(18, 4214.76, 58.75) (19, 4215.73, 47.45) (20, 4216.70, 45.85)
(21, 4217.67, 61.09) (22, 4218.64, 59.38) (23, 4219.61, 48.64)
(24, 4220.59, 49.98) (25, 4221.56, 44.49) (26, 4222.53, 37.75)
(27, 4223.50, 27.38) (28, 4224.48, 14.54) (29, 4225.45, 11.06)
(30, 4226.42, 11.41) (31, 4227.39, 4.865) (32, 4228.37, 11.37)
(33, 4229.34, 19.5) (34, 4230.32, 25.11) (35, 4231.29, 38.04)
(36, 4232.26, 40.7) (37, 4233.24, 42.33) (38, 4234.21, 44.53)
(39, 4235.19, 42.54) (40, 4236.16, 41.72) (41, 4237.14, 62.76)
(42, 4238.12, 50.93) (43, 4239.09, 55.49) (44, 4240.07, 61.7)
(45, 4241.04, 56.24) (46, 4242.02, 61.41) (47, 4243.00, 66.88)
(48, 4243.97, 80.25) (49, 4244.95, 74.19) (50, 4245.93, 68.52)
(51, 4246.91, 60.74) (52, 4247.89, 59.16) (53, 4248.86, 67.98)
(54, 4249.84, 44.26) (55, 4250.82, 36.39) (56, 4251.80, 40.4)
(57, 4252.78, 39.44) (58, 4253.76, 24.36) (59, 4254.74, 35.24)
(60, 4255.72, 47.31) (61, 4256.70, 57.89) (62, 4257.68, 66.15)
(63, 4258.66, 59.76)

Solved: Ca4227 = 7.3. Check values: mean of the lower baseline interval 58.3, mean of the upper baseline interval 62.4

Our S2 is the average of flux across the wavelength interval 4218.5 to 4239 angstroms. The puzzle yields 34.7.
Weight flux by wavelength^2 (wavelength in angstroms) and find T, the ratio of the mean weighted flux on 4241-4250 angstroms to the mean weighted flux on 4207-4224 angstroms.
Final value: 1.20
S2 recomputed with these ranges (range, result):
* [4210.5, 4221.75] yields 56.7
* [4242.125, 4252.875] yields 58.8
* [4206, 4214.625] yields 64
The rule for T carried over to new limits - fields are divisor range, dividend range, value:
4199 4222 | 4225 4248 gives 0.82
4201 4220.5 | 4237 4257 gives 0.95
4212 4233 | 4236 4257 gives 1.46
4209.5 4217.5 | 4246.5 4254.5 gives 0.81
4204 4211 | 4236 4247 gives 0.99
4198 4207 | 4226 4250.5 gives 0.94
